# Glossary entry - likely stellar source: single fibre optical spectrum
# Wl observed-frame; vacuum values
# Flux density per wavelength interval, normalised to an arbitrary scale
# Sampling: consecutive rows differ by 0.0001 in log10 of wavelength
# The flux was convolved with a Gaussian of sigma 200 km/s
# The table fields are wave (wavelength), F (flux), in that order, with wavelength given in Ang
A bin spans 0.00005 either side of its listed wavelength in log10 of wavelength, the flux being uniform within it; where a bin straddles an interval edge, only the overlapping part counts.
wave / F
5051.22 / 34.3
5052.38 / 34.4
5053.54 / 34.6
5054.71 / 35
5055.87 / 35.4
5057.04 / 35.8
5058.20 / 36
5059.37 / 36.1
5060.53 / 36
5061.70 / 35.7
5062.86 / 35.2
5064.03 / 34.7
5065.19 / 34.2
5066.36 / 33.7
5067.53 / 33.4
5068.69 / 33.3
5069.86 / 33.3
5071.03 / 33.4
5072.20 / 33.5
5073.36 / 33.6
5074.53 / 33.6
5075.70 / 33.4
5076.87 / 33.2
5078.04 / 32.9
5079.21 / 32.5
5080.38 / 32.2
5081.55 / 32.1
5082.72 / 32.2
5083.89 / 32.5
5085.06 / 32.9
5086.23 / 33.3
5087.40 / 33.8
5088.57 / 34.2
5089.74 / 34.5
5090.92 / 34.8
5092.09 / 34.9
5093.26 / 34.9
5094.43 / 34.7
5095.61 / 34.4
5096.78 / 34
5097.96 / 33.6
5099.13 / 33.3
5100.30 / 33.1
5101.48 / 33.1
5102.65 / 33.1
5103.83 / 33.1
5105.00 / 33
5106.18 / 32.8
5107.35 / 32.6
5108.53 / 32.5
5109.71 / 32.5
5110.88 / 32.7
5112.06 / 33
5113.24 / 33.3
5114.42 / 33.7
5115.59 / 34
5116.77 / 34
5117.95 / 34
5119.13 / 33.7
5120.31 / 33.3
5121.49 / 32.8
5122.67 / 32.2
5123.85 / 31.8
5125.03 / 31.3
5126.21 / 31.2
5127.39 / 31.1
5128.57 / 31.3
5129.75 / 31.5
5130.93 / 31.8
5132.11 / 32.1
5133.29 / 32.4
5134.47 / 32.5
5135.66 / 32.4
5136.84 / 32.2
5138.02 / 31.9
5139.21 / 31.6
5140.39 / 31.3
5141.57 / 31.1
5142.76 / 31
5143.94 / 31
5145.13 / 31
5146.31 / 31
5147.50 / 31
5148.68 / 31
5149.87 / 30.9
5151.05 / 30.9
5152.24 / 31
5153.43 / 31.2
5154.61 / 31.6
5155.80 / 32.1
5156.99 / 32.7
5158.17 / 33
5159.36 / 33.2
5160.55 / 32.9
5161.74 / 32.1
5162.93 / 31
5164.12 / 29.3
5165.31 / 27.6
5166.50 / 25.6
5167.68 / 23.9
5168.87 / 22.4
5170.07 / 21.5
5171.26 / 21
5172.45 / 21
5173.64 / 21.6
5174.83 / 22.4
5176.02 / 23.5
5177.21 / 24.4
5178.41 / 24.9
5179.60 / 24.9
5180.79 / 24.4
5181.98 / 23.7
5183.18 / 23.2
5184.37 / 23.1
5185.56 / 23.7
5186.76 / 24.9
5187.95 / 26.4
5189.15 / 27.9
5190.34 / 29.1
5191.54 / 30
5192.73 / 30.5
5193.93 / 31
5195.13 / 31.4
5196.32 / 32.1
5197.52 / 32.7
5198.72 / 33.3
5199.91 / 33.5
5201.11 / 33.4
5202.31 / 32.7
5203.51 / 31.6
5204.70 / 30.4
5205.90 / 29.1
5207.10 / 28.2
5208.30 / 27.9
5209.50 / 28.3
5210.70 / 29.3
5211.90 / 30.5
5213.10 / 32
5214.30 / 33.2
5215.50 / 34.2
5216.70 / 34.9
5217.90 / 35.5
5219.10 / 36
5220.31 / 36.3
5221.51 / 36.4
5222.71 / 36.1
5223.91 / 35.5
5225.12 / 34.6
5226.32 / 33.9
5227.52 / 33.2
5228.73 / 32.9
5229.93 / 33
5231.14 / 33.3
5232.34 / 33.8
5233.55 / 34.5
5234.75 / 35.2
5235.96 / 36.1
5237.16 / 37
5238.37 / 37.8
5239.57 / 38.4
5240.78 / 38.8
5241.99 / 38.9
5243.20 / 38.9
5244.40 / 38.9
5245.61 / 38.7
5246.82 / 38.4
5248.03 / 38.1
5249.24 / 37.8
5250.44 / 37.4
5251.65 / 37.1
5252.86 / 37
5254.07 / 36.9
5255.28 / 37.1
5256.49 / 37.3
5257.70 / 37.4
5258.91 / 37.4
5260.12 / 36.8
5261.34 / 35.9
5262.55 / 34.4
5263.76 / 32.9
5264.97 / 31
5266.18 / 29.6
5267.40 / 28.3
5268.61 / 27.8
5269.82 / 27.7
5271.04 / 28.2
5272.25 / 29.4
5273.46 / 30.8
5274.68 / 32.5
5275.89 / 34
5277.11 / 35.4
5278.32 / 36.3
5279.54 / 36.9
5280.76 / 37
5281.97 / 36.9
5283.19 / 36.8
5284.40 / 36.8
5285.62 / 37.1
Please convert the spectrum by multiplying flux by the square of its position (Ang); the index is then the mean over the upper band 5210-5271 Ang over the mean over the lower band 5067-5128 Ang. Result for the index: 1.11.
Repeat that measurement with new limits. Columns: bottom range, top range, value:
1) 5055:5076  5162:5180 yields 0.74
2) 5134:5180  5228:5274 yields 1.26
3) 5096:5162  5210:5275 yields 1.12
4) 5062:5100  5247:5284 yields 1.10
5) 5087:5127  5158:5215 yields 0.87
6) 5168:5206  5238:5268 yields 1.38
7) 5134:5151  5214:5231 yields 1.14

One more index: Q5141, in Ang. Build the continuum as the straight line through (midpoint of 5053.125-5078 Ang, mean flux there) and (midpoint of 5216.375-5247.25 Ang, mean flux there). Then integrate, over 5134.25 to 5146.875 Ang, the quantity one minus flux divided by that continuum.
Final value 1.30 Ang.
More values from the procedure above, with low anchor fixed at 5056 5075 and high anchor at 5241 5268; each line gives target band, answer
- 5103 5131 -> 1.9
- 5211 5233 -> 1.1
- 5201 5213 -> 1.9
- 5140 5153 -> 1.6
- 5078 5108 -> 1.2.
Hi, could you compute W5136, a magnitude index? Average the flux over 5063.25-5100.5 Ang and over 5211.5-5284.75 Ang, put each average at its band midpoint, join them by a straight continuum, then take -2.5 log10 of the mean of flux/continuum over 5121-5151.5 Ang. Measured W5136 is 0.08 mag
